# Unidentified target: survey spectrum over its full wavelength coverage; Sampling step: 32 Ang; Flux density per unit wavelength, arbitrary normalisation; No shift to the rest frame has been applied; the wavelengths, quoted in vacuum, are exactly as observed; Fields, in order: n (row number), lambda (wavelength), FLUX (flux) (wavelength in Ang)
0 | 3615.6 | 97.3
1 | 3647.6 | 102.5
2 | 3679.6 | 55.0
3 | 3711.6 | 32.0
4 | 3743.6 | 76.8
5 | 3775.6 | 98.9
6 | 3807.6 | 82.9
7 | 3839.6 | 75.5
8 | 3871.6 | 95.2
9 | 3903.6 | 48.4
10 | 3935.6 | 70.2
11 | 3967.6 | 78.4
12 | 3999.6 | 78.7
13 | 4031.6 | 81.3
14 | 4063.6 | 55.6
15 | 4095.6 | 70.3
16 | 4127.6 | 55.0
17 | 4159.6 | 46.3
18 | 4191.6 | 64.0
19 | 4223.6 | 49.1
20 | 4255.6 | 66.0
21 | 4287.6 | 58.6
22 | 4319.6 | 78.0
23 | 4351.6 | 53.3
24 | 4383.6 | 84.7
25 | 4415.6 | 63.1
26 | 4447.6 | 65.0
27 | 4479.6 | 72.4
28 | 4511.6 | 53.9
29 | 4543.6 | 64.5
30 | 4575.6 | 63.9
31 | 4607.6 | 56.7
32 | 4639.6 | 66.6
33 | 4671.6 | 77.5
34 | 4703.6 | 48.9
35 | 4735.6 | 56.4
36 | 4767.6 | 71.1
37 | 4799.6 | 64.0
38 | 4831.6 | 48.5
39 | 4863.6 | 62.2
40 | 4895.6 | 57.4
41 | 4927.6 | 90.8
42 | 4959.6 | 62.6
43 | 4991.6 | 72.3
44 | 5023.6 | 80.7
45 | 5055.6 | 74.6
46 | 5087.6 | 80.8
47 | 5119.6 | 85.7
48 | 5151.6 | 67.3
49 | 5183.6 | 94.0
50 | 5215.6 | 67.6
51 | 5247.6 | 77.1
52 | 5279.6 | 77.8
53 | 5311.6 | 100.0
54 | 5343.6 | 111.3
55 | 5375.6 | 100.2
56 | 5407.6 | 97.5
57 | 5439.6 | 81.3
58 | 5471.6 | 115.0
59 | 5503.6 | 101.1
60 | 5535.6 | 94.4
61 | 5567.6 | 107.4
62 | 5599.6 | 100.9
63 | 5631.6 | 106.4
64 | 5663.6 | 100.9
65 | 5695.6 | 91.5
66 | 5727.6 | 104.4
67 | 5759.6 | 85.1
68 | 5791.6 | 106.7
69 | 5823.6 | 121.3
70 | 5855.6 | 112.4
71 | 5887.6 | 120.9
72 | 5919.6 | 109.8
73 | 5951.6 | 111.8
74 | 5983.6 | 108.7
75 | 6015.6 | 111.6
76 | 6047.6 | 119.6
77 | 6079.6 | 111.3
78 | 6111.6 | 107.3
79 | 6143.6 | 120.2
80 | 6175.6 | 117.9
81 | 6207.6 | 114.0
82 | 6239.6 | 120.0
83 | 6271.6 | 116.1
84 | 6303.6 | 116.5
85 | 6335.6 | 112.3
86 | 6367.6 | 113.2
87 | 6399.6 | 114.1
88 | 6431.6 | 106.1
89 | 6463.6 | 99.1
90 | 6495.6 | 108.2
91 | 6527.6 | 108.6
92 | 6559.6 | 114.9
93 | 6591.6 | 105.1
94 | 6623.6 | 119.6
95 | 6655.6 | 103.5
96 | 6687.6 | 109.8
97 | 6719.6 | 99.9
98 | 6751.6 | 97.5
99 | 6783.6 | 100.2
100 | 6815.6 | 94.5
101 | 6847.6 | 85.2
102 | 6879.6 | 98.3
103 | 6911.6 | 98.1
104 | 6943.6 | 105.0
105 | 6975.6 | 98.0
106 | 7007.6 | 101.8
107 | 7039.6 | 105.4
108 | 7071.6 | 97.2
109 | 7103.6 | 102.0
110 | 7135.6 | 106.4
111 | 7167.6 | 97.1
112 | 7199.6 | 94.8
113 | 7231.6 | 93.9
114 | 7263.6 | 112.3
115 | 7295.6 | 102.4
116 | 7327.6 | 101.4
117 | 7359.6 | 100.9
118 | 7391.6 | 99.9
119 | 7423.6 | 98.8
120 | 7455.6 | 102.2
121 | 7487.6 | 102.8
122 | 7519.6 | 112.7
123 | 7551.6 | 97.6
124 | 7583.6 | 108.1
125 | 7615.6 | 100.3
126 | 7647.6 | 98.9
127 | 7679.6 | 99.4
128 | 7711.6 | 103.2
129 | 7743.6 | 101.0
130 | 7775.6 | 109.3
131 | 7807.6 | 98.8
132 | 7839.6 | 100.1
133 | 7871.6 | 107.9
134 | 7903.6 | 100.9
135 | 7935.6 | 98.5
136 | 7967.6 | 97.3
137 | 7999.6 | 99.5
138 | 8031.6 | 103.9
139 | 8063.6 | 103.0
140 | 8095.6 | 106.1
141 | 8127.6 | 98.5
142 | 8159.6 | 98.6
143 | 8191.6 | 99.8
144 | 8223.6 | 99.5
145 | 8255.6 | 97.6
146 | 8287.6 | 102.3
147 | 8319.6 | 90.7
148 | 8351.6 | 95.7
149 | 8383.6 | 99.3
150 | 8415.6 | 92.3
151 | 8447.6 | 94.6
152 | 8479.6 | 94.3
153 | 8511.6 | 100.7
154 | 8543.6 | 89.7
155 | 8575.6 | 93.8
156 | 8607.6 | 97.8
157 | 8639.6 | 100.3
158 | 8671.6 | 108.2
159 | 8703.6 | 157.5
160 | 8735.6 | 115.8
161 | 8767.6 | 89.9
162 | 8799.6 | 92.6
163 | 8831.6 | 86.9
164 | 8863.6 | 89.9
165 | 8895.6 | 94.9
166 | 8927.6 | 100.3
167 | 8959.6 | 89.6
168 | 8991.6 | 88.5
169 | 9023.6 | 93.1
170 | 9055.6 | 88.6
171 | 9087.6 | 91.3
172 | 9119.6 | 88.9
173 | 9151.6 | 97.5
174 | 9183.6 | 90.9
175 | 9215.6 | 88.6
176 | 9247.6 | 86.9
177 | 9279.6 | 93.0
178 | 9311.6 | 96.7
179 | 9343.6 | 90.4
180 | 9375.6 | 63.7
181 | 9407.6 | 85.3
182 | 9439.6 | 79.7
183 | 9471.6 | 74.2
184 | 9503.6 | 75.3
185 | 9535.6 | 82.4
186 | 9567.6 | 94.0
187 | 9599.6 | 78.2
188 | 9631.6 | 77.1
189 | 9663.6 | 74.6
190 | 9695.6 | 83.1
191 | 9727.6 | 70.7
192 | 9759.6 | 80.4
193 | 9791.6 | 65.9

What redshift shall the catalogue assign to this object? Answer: 0.325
